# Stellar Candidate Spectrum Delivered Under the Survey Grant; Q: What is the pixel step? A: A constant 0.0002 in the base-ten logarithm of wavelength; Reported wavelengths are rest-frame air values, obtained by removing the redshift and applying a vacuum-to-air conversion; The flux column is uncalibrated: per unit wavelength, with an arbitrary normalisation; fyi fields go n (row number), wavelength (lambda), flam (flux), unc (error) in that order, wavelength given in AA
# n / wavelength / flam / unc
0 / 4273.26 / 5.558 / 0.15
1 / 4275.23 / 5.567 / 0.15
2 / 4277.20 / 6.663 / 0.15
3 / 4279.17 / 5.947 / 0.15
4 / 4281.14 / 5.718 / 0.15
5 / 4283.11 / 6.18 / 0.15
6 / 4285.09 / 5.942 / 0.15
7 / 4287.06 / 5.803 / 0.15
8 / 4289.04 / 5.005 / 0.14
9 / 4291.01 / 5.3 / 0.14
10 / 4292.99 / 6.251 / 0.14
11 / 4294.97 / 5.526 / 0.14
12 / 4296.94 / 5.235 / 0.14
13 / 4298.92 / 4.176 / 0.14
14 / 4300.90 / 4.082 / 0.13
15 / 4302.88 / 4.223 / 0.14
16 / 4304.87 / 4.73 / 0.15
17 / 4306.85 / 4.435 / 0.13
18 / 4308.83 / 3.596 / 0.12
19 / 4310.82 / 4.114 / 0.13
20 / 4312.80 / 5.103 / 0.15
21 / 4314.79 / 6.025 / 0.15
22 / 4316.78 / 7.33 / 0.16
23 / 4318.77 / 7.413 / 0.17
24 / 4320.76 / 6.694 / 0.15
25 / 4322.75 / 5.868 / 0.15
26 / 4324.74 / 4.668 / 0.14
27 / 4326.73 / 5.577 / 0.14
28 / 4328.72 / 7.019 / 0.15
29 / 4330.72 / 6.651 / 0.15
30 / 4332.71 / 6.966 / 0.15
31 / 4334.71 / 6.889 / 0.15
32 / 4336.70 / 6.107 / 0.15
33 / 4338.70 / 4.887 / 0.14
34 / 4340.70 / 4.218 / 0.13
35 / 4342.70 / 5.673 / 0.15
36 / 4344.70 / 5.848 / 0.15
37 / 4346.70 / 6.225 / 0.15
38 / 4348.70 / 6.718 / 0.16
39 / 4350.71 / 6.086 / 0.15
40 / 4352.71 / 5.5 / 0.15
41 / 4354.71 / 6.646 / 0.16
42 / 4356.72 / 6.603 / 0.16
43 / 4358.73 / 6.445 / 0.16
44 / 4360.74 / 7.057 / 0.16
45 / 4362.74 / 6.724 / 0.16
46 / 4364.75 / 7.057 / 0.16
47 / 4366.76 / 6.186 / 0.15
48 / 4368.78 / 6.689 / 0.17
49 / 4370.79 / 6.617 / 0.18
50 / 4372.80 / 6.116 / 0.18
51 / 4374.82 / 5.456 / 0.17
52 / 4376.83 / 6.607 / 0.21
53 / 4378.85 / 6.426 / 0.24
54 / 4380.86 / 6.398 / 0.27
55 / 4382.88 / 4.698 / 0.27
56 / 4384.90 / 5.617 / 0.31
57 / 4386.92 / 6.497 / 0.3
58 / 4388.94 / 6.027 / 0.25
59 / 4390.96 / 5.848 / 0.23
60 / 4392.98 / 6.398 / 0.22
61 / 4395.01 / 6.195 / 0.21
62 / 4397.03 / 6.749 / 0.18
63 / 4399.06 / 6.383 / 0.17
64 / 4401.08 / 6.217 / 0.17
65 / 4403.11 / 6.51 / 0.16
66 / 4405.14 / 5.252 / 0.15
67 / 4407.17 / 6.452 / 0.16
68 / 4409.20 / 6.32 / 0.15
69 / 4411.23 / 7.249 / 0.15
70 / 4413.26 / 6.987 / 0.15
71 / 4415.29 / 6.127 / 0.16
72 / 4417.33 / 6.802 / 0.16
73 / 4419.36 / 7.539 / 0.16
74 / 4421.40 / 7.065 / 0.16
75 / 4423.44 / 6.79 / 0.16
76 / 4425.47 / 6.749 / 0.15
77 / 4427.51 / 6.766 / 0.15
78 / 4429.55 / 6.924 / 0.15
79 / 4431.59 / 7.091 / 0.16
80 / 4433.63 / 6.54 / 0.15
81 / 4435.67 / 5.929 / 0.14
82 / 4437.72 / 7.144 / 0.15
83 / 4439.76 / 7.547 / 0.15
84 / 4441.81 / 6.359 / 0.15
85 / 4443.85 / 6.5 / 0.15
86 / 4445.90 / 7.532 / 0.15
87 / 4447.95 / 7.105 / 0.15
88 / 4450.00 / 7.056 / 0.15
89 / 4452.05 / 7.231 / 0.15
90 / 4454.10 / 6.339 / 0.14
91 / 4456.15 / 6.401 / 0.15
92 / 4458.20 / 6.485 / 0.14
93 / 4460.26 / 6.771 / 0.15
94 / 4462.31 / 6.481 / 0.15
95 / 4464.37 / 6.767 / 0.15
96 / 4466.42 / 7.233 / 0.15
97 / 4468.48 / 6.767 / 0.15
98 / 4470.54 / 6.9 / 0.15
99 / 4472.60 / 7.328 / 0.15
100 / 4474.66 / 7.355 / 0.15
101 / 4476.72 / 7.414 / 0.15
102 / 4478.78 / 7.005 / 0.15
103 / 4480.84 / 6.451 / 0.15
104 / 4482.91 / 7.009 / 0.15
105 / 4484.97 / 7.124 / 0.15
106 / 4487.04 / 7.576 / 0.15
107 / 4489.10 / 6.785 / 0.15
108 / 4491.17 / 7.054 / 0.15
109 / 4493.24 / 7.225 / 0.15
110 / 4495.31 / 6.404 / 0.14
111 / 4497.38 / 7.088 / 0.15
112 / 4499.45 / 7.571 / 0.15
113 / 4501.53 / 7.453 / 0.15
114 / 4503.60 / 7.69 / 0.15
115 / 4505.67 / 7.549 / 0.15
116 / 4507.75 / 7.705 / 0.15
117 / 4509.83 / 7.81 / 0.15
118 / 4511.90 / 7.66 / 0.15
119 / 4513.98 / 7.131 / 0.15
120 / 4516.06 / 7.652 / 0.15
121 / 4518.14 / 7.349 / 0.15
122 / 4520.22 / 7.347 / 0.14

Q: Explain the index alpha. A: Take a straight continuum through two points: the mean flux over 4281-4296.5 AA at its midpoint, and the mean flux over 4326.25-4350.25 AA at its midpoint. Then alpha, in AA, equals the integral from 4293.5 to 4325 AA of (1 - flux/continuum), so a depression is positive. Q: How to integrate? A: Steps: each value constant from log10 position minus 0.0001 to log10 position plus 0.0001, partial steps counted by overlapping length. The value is 3.4 AA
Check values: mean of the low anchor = 5.7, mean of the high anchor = 6.07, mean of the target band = 5.23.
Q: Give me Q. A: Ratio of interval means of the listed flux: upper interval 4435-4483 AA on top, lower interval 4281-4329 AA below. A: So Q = 1.3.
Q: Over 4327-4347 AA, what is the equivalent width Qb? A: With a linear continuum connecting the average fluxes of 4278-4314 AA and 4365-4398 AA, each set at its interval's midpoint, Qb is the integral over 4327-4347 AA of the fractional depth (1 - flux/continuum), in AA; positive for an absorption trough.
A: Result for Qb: -1.5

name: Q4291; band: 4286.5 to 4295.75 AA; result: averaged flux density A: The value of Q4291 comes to 5.56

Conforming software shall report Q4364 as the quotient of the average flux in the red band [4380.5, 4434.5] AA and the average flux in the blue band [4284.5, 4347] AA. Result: 1.16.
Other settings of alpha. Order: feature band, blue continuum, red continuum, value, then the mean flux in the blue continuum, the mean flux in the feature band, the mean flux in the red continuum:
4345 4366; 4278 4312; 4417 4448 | -2.1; 5.08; 6.48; 6.89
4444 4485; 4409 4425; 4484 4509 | 1.1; 6.89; 6.92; 7.27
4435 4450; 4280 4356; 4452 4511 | -0.4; 5.65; 6.9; 7.07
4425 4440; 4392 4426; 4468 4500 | -0.2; 6.57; 6.8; 7.06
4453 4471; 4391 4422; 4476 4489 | 0.6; 6.52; 6.68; 7.07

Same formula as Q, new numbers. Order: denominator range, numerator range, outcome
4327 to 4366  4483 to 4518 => 1.17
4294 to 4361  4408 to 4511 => 1.22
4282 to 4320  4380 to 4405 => 1.15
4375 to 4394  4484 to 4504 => 1.19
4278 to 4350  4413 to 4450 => 1.22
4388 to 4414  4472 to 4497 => 1.11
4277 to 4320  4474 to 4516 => 1.35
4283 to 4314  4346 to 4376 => 1.29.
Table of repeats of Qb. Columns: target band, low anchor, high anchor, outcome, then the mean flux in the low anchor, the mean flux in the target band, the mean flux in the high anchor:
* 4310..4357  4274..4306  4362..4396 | -2.0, 5.39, 6.03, 6.2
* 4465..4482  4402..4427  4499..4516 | 0.4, 6.65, 7.05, 7.57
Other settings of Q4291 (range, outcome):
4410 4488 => 6.9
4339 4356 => 5.84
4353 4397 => 6.3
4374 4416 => 6.22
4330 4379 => 6.25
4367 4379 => 6.3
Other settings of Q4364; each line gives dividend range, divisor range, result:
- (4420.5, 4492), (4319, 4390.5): 1.12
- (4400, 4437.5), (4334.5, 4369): 1.08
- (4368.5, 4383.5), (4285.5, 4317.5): 1.21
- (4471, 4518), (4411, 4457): 1.06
